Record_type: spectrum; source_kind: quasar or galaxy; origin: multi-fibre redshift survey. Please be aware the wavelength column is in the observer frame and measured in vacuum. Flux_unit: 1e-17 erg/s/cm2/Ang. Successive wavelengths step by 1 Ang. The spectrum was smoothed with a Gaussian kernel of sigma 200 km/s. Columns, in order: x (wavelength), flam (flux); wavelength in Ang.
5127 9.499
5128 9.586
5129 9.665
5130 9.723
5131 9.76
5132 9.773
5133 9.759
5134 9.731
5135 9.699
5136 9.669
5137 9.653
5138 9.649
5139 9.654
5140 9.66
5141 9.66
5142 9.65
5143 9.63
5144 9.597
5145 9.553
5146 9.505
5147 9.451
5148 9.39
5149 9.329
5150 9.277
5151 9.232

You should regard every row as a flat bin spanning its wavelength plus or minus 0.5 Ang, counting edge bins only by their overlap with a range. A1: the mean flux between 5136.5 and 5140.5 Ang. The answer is 9.65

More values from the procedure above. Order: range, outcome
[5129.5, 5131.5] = 9.74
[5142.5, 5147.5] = 9.55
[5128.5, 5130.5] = 9.69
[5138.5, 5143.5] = 9.65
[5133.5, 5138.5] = 9.68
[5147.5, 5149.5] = 9.36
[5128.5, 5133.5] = 9.74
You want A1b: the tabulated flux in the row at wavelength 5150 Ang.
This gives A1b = 9.277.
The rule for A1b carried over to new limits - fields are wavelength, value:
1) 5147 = 9.451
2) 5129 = 9.665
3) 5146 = 9.505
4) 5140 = 9.66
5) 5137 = 9.653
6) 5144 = 9.597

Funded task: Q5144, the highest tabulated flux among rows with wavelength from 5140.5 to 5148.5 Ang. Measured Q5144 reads 9.66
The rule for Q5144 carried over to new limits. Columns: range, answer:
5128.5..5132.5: 9.773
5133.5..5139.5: 9.731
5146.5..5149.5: 9.451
